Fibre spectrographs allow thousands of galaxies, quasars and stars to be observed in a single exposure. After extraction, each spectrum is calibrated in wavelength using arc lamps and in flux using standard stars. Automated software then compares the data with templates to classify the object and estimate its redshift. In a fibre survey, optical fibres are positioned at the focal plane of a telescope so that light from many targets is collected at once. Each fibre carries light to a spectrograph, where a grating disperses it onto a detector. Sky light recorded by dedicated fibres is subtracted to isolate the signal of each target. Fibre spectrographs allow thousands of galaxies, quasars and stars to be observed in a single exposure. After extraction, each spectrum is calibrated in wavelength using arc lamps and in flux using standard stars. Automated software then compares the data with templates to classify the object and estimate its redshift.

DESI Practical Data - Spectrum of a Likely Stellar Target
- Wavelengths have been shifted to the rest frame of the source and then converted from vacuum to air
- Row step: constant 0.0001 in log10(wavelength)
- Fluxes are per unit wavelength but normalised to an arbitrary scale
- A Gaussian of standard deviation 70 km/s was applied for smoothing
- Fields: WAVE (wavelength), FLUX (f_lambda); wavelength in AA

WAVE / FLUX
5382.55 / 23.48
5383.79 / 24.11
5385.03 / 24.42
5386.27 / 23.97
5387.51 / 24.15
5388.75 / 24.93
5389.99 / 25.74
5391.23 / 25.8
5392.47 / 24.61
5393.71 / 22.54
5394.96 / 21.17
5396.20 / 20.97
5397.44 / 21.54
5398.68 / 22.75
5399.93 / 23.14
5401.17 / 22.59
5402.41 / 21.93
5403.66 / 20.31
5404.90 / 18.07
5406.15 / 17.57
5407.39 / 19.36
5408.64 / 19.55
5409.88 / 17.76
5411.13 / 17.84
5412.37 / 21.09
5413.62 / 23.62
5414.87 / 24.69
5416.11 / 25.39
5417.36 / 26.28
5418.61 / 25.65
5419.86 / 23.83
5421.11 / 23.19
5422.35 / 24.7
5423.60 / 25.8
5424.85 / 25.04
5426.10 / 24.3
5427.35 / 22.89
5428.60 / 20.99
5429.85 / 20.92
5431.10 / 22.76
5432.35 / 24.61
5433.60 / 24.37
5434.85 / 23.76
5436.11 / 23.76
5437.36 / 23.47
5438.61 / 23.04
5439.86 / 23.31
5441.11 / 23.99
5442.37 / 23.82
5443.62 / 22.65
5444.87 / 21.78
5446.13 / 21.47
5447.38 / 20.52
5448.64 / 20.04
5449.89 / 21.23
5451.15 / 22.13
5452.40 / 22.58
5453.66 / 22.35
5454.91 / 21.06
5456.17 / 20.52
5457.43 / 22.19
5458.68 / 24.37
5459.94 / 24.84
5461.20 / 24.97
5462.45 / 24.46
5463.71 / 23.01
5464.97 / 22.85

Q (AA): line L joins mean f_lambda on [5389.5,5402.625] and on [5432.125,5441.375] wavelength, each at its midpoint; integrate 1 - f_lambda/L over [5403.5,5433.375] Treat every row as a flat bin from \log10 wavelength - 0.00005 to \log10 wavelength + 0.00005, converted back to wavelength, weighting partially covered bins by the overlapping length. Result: 1.3 AA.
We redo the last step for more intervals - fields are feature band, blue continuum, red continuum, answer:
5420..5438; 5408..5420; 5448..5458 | -1.2 AA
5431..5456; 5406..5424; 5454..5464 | 0.4 AA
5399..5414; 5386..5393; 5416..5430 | 2.6 AA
